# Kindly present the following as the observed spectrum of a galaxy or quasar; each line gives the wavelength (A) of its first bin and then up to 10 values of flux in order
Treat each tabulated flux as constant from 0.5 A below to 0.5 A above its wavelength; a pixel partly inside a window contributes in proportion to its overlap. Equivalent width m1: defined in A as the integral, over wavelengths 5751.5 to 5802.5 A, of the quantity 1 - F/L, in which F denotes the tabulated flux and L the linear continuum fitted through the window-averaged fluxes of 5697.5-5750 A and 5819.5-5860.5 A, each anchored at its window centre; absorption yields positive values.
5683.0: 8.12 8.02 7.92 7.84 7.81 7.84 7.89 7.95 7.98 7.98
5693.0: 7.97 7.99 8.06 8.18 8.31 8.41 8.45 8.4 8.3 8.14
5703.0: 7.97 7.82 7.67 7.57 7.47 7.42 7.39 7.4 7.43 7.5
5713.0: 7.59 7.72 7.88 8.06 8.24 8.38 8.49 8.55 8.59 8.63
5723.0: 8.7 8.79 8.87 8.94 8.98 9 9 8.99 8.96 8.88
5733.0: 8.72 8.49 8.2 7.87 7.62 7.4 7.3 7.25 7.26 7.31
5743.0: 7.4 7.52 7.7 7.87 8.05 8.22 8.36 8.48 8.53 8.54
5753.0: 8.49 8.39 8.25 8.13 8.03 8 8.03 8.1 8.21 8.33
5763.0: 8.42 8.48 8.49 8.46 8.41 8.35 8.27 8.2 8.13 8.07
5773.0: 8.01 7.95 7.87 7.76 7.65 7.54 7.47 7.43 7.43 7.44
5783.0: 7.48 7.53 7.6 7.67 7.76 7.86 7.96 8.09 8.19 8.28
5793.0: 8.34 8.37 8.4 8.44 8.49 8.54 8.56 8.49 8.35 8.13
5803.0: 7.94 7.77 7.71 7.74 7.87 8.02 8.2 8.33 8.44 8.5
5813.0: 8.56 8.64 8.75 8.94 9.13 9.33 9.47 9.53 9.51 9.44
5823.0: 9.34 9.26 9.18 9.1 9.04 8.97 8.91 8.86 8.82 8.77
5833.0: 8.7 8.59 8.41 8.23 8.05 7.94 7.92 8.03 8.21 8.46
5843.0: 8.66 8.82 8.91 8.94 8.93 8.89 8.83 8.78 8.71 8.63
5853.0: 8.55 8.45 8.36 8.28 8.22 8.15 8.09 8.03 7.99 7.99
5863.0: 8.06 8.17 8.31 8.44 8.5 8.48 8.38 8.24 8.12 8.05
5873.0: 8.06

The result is 1.62 A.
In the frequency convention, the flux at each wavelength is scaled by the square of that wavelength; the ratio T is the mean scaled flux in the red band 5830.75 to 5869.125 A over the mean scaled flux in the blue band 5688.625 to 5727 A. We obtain 1.09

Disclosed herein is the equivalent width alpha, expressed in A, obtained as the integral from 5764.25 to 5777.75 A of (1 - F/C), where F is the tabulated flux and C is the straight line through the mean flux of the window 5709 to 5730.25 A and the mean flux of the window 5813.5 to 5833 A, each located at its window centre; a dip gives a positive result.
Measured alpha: 0.9 A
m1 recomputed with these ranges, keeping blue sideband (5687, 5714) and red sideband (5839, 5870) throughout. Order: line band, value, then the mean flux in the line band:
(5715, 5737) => -1.7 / 8.59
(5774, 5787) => 0.9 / 7.59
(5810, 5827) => -1.5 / 9.05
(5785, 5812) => 0.3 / 8.15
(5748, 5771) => -0.6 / 8.31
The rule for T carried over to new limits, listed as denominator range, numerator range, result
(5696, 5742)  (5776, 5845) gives 1.06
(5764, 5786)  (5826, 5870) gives 1.10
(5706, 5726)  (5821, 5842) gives 1.12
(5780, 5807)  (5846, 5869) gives 1.07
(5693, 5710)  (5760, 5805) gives 1.04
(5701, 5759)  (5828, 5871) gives 1.08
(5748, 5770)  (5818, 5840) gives 1.09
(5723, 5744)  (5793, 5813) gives 1.02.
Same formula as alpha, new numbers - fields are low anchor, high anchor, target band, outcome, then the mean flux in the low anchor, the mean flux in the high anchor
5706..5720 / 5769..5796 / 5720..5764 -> -2.4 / 7.79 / 7.88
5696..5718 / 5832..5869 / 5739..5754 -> 0.2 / 7.88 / 8.41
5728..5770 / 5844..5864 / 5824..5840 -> -0.4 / 8.18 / 8.46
